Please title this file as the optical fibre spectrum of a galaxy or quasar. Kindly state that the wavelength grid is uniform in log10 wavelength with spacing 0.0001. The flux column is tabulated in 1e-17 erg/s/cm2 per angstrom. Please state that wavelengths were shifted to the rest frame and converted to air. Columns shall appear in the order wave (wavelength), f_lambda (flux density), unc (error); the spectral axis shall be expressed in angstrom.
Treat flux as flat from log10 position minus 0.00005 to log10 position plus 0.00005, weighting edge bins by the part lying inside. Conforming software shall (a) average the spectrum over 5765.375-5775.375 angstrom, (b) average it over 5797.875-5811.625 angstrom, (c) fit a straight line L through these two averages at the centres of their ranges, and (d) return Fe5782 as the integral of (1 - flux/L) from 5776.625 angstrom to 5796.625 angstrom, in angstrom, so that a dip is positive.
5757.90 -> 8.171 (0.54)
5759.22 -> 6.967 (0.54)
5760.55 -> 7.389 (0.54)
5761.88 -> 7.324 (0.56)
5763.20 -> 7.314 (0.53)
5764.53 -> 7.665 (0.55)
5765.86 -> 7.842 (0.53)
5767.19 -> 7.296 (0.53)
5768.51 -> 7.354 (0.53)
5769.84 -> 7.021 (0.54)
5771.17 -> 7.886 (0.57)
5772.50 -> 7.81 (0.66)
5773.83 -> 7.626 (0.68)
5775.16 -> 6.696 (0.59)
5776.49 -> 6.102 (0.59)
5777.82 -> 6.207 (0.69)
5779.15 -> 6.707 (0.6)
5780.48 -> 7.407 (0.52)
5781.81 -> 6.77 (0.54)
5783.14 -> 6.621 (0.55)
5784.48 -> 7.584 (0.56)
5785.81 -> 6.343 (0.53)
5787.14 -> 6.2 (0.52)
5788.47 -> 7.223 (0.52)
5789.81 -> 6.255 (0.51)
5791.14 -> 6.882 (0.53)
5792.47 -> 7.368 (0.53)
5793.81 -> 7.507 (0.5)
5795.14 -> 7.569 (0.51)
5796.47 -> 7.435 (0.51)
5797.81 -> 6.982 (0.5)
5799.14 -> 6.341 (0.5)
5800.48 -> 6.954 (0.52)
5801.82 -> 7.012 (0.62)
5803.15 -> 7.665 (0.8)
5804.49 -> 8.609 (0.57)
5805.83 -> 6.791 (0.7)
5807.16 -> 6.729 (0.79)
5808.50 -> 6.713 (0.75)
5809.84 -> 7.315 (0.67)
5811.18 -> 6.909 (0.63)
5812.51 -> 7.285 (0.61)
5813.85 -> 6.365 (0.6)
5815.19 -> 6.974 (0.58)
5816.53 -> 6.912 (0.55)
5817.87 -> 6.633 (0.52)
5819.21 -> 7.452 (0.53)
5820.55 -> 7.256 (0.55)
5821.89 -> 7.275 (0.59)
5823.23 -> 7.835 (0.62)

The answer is 1.1 angstrom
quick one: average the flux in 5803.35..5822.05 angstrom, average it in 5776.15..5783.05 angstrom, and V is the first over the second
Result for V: 1.1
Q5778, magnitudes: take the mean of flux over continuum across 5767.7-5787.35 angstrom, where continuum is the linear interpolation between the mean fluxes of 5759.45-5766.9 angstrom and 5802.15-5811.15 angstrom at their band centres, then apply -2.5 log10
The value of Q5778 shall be 0.06 mag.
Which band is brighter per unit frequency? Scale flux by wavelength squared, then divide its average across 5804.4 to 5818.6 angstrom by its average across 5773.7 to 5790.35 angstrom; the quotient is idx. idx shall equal 1.05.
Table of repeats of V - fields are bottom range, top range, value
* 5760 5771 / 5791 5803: 0.96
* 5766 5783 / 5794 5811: 1.01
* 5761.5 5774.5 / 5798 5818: 0.93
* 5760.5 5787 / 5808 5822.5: 0.98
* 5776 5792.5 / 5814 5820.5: 1.04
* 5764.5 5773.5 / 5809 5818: 0.92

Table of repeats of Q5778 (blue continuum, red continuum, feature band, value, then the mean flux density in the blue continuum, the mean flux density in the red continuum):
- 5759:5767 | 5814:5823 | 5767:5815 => 0.03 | 7.43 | 7.08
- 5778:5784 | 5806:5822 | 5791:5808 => -0.05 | 6.84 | 6.97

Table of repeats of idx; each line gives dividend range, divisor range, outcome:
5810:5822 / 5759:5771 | 0.97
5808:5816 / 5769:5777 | 0.97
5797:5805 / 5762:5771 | 0.98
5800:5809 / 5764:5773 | 0.97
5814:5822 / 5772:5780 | 1.04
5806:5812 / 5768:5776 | 0.95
